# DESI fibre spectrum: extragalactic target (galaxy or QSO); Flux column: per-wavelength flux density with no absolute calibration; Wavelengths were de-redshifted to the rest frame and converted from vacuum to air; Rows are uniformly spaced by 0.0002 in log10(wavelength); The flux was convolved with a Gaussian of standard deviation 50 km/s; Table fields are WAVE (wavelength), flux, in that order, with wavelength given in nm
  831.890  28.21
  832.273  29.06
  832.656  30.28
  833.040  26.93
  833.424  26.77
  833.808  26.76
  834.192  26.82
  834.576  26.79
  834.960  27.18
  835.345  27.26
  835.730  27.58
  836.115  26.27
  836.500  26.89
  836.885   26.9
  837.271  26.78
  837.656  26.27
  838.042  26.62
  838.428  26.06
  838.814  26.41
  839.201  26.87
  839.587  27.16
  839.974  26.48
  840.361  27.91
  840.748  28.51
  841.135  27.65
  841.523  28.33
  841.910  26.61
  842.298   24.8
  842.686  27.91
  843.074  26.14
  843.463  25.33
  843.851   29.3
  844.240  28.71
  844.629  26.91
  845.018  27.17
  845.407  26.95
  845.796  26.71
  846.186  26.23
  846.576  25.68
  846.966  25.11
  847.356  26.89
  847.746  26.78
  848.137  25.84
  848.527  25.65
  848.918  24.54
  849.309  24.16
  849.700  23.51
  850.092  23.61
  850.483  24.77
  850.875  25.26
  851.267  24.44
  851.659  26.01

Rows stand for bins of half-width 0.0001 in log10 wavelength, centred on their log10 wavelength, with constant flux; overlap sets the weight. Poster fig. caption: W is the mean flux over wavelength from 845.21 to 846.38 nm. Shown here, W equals 26.6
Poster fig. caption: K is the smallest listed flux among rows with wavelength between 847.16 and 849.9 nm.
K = 23.51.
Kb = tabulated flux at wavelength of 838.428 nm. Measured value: 26.06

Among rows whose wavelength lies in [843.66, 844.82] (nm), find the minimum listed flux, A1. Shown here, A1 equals 26.91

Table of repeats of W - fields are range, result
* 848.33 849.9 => 24.5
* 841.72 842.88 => 26.4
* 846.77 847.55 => 26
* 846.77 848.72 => 26.1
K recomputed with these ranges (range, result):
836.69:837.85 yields 26.27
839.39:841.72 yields 26.48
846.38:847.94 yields 25.11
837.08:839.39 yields 26.06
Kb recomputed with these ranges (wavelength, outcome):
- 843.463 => 25.33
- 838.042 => 26.62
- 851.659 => 26.01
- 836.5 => 26.89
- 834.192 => 26.82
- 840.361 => 27.91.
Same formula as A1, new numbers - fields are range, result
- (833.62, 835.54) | 26.76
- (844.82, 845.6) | 26.95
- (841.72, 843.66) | 24.8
